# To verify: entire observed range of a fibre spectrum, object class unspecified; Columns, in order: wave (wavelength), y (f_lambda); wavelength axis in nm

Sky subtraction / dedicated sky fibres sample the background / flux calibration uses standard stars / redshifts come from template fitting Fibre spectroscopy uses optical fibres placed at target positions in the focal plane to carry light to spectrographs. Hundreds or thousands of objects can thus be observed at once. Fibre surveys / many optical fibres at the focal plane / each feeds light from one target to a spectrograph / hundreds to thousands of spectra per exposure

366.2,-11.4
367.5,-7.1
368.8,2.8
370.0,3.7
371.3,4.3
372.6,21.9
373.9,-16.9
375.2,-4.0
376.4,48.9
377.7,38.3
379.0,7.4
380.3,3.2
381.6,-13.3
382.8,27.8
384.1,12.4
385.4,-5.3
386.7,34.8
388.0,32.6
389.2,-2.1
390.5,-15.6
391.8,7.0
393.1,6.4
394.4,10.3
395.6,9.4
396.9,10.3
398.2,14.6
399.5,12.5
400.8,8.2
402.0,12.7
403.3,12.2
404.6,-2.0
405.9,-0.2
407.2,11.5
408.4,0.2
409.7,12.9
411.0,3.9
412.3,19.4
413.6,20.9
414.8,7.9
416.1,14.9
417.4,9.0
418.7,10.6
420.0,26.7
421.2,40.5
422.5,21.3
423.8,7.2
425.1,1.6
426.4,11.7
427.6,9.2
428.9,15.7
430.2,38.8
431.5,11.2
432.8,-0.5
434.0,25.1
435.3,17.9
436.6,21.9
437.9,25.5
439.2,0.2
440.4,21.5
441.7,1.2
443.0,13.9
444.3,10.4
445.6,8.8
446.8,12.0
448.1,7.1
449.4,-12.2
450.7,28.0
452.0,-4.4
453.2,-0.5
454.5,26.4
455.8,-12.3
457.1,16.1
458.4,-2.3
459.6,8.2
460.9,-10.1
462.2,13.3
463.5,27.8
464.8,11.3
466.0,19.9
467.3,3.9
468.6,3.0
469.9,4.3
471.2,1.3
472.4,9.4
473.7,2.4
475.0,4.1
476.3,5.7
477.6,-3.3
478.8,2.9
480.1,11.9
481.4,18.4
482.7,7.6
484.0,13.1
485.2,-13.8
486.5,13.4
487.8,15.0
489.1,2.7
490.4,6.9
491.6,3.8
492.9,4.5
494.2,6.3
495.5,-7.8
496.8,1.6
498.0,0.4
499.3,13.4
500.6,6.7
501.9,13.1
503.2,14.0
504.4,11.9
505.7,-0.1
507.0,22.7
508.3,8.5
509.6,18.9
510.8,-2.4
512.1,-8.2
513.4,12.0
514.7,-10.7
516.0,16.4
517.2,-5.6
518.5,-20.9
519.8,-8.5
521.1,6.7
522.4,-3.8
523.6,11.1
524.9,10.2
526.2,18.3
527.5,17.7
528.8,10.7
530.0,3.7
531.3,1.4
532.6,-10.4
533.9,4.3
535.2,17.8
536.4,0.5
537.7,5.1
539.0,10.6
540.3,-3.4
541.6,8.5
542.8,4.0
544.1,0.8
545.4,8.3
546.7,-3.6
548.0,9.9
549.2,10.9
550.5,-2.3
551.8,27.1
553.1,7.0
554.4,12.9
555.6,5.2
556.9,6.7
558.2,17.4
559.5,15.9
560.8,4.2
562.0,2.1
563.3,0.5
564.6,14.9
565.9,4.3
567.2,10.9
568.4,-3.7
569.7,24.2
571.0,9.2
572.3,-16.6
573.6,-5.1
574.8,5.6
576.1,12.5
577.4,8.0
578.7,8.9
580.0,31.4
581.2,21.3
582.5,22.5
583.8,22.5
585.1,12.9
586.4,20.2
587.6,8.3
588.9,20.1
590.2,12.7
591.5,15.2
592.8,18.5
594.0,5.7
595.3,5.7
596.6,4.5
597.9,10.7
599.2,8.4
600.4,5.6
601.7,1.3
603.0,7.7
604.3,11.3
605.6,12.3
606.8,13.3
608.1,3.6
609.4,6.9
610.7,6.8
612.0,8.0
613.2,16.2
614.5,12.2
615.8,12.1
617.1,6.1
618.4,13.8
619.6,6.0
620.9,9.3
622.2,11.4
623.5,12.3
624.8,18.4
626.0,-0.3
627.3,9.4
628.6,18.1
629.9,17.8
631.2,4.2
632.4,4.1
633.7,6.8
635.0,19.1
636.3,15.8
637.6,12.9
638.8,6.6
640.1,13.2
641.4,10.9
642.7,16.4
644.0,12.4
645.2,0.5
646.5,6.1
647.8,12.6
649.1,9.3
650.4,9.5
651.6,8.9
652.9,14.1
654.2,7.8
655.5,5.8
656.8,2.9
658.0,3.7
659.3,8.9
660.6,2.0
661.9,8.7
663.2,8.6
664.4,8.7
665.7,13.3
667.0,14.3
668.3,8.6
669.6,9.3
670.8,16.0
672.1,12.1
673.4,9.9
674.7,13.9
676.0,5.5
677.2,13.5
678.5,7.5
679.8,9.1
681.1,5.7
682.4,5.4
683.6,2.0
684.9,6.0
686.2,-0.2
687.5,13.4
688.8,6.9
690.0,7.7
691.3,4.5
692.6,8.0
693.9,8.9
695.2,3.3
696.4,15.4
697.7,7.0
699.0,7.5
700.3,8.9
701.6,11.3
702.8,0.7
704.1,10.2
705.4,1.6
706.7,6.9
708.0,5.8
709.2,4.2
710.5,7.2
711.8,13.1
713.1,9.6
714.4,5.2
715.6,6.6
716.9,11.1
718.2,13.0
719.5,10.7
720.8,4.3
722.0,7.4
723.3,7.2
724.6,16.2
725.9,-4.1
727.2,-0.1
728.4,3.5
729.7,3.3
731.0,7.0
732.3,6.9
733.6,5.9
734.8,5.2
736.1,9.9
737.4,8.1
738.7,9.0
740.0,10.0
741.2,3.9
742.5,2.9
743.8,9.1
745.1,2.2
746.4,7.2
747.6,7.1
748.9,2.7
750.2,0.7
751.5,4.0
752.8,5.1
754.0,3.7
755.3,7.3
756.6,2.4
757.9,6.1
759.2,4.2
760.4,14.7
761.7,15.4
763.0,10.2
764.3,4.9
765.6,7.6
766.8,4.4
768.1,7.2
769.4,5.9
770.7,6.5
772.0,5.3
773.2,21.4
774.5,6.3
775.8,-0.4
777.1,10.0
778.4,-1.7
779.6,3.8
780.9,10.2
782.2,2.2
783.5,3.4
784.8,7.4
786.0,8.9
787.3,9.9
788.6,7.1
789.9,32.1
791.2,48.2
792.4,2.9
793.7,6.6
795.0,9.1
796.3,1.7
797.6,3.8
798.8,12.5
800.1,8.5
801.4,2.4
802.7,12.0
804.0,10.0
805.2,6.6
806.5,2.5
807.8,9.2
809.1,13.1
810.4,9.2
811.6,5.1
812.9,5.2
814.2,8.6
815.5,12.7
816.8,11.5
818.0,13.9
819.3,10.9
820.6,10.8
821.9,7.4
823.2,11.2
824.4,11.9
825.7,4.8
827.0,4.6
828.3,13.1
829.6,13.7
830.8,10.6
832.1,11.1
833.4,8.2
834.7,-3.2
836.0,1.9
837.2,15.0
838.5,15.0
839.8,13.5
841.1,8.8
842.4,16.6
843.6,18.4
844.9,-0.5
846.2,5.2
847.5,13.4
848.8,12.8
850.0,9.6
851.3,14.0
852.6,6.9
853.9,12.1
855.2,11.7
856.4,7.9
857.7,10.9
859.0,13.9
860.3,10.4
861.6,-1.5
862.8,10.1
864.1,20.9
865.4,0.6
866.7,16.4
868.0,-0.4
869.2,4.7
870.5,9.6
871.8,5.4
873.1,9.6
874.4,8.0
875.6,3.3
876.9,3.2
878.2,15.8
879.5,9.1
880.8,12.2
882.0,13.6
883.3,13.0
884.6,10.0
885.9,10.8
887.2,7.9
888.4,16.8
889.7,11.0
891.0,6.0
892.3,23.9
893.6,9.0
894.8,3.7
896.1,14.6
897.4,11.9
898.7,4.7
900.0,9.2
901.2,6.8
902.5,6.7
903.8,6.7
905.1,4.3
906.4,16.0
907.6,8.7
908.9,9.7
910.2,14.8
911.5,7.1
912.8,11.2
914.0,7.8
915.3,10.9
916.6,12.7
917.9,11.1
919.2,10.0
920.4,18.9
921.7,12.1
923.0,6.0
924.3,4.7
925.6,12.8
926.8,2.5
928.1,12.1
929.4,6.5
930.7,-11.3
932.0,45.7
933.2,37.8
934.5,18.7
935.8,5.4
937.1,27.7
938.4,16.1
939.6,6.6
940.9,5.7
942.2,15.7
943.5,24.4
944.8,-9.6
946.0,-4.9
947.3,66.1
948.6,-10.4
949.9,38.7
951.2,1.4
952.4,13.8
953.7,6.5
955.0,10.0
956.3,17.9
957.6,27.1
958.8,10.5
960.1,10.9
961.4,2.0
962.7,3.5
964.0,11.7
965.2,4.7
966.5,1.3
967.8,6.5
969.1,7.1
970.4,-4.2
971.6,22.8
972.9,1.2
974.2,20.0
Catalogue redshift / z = 1.121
